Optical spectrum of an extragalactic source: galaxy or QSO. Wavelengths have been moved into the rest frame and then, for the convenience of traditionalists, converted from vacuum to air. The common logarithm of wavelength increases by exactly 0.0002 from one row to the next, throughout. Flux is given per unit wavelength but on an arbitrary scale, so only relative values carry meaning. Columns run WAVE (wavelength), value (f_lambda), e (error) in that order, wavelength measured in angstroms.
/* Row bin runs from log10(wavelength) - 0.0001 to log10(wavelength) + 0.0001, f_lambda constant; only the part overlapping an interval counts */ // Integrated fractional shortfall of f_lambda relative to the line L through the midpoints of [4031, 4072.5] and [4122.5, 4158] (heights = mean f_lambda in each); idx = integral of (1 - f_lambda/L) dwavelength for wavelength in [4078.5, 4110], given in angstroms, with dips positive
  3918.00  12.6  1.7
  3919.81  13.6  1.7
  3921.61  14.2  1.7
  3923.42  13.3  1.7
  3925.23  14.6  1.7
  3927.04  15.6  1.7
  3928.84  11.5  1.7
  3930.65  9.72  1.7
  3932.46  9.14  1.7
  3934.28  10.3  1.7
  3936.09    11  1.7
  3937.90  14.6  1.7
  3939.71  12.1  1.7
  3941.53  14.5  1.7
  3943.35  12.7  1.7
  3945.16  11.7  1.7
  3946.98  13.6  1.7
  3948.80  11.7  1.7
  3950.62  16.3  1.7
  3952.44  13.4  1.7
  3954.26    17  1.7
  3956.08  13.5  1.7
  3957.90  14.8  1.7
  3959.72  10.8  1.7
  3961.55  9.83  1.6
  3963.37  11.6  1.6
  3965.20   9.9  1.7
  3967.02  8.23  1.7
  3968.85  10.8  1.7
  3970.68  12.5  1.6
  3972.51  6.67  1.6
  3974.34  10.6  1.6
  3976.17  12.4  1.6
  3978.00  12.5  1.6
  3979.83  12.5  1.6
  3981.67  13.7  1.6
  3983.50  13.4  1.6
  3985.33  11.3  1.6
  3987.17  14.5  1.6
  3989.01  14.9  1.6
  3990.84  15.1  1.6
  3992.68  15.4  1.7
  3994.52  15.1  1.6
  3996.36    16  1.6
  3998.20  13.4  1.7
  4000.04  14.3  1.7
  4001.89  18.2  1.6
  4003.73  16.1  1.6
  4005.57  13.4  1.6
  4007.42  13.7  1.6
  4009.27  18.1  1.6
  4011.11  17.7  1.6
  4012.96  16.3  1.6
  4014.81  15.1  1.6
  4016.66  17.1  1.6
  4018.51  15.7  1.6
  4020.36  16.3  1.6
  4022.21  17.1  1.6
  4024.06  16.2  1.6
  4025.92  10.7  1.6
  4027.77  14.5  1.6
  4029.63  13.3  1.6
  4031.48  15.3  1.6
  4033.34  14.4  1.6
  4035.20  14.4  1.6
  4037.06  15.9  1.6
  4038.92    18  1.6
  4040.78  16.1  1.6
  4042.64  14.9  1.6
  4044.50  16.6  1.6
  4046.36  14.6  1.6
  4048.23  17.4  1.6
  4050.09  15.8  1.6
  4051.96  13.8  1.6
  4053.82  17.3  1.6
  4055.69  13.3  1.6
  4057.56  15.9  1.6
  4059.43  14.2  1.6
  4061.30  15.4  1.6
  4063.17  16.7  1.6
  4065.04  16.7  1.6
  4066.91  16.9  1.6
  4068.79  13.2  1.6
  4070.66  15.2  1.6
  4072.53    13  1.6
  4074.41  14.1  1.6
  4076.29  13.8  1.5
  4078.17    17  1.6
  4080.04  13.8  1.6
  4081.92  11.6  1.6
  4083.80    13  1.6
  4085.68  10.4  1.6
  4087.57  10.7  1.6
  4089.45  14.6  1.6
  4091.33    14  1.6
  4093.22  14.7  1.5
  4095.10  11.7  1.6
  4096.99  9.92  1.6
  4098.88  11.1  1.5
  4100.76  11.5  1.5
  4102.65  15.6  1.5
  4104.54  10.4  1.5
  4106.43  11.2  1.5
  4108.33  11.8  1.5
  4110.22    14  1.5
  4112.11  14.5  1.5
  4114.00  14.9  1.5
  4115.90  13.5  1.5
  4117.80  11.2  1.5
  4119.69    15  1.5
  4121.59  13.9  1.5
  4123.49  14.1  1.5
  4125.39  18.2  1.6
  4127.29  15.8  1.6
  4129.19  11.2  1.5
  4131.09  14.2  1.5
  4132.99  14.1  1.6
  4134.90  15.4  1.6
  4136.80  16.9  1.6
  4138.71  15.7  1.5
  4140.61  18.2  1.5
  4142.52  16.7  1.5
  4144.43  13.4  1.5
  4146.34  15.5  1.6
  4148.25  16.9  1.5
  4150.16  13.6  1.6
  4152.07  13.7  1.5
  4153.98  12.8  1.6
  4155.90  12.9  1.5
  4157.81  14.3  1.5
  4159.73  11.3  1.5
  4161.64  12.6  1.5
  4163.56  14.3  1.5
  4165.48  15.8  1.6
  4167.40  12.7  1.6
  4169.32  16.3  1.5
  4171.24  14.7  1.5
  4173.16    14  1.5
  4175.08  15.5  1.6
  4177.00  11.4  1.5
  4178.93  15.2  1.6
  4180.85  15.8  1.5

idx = 5.9 angstroms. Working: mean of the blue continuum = 15.5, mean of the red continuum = 14.9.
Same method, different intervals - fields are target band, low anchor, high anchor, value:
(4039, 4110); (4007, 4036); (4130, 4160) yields 5.2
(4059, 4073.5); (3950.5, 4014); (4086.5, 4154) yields -1.5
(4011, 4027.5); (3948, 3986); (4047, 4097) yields -3.1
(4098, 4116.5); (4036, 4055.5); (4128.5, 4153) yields 3.0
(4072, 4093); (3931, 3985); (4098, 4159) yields 0.4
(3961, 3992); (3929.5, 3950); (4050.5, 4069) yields 2.9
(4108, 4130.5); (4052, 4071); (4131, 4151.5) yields 2.1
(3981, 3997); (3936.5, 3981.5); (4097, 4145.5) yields -2.2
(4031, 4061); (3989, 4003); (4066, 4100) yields -2.9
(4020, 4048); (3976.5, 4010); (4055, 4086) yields -1.5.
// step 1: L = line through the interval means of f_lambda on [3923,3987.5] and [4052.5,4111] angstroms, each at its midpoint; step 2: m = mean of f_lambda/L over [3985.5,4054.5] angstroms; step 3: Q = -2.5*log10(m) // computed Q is -0.19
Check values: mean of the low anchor 12.3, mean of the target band 15.4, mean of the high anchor 13.6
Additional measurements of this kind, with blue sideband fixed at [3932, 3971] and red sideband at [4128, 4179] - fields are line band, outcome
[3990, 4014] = -0.21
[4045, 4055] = -0.18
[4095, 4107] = 0.19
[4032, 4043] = -0.18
